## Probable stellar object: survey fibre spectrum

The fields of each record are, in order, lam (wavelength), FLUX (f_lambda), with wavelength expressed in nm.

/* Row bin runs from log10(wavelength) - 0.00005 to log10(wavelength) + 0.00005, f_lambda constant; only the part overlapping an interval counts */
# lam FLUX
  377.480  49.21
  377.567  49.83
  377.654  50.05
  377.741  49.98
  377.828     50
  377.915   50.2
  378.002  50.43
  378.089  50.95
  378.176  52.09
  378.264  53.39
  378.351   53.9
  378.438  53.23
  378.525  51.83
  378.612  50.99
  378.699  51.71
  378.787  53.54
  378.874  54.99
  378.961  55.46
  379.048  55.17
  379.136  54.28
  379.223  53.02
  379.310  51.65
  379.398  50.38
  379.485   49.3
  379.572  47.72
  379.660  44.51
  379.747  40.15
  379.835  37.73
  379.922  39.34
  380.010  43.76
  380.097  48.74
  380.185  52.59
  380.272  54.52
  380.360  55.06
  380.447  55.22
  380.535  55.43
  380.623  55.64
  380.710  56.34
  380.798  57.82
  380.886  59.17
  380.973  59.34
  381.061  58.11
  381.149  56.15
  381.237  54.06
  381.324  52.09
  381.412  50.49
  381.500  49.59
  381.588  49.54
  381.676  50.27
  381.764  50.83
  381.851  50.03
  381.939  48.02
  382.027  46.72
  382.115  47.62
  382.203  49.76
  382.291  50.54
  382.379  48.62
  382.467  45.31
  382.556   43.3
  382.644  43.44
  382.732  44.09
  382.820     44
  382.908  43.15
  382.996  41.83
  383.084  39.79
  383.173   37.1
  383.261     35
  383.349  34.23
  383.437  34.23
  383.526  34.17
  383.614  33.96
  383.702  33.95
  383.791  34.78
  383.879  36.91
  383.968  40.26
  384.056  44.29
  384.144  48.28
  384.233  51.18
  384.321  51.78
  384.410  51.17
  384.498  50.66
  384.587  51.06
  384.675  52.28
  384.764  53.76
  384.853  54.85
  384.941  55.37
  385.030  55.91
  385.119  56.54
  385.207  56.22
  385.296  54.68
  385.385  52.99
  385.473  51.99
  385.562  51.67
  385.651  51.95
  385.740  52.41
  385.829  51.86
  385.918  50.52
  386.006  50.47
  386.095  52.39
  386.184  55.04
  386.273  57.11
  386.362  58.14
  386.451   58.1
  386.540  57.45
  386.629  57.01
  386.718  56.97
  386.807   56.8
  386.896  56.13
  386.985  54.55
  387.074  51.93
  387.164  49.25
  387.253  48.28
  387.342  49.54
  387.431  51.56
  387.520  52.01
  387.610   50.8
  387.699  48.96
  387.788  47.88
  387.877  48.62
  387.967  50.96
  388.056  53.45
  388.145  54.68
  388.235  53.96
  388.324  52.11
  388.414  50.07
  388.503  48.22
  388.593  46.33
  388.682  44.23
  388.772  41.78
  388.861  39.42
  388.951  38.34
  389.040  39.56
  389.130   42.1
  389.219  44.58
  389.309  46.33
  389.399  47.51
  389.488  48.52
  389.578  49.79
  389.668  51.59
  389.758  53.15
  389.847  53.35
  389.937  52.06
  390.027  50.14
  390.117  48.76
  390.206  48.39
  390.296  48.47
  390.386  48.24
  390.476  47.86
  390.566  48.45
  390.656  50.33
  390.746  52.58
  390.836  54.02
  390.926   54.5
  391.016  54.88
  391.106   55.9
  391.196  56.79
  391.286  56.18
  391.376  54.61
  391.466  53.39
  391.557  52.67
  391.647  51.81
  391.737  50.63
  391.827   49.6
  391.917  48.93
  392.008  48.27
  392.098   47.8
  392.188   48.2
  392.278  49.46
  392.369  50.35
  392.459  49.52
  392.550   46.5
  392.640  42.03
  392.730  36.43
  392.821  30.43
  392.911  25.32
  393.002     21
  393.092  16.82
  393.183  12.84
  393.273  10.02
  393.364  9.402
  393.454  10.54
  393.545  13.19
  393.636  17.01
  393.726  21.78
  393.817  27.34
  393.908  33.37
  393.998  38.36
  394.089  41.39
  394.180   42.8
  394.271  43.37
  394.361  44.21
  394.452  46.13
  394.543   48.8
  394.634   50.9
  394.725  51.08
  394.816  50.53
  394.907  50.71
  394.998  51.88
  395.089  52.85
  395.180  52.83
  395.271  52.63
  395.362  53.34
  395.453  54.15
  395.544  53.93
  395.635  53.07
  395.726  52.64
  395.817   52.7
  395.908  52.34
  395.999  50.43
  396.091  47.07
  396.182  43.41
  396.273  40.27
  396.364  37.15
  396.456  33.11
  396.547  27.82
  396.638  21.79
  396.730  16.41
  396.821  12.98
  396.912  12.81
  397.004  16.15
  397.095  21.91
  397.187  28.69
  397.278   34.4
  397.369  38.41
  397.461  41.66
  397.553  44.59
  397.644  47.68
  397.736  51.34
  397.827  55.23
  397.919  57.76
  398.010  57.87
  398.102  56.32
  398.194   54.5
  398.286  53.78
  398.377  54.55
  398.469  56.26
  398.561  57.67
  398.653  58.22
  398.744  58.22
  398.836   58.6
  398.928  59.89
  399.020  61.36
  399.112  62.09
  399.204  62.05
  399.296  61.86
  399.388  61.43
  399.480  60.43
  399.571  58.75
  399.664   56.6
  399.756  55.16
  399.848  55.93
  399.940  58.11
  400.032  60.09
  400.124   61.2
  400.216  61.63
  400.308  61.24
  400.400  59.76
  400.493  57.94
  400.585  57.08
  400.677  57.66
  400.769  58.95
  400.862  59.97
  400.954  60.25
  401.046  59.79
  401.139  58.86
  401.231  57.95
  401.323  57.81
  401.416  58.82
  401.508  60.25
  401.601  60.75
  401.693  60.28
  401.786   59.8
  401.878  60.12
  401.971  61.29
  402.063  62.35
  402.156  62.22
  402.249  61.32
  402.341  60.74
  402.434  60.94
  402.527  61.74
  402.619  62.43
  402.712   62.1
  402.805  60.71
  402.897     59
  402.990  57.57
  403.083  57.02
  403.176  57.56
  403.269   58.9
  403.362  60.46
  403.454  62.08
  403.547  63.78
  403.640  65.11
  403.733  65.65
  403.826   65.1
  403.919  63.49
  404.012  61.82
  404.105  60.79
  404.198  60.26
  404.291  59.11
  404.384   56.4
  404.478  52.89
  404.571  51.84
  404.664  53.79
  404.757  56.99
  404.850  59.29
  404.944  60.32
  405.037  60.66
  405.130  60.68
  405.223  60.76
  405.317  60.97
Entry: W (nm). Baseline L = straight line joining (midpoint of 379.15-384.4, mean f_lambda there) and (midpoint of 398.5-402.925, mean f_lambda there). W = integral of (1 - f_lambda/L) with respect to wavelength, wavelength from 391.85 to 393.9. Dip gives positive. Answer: 0.87 nm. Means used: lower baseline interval 47.1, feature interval 31.3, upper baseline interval 59.8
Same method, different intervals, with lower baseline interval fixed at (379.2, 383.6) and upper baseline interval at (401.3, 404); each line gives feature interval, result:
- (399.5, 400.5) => 0.01 nm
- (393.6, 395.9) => 0.43 nm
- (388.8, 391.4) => 0.19 nm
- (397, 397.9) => 0.28 nm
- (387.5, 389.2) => 0.15 nm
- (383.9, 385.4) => -0.05 nm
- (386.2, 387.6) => -0.08 nm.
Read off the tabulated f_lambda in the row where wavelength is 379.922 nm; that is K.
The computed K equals 39.34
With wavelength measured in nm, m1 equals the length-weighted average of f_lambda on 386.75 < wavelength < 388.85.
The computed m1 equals 50.4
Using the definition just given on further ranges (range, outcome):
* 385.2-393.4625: 47.8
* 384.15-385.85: 53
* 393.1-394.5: 27.2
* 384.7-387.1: 54.6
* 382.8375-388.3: 49.4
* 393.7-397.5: 40.5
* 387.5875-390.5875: 48.2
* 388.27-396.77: 43.6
